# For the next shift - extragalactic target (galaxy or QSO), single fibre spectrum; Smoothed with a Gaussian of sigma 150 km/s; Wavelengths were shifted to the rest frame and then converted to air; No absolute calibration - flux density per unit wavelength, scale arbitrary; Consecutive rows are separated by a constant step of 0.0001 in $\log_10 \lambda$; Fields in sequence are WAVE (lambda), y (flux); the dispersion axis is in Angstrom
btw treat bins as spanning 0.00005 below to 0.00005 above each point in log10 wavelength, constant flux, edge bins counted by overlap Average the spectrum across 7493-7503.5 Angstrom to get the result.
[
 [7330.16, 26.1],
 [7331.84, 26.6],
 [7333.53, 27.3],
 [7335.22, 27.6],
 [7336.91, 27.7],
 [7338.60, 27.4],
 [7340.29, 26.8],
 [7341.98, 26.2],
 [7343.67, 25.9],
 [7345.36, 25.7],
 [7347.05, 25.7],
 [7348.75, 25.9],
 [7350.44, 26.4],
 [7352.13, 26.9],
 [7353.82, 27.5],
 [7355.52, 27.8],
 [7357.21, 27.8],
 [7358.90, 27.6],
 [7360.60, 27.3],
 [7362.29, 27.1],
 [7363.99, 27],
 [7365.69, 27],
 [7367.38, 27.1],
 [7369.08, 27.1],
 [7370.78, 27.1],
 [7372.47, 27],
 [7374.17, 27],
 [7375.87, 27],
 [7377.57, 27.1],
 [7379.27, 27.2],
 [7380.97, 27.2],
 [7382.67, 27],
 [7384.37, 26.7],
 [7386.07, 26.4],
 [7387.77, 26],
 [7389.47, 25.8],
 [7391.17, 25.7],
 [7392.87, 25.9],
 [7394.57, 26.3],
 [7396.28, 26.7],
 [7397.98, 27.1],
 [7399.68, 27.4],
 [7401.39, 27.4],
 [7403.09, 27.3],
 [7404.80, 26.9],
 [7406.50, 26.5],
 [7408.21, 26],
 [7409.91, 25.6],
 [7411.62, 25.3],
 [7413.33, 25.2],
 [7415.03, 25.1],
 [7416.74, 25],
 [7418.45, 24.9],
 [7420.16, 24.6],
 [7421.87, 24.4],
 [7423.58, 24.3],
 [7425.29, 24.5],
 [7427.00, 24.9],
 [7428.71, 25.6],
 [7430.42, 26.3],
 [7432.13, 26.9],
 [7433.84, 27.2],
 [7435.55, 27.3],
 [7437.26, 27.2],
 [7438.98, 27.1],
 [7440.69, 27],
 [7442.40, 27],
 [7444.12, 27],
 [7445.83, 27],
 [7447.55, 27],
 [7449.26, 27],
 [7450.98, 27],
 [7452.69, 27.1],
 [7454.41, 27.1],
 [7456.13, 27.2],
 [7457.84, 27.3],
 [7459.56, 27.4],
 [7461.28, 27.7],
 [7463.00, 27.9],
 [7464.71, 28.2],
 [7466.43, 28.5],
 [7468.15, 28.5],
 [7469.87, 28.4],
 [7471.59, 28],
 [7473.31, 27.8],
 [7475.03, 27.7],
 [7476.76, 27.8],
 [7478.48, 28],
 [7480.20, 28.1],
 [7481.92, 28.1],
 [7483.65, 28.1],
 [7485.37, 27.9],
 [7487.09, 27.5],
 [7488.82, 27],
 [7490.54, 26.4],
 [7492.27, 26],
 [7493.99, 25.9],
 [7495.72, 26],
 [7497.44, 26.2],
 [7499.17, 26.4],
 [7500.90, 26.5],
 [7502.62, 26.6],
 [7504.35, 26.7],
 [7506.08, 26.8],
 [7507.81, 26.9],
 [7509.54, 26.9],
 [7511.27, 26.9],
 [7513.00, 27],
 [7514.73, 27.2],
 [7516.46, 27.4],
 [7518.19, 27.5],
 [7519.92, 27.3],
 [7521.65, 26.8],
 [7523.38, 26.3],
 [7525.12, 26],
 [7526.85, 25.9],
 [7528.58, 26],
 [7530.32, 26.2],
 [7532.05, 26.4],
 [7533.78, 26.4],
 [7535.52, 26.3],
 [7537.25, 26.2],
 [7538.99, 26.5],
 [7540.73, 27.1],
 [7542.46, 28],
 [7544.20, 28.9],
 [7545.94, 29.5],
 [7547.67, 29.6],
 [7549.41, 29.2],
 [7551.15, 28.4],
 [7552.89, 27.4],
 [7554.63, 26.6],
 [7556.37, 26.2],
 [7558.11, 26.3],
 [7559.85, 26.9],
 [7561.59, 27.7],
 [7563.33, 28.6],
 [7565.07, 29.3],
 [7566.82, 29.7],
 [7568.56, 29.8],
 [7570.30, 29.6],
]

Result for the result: 26.3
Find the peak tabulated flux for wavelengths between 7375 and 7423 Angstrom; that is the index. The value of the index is 27.4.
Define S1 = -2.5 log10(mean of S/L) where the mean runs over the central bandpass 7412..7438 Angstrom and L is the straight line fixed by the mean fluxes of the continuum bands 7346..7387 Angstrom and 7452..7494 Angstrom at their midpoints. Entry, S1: 0.07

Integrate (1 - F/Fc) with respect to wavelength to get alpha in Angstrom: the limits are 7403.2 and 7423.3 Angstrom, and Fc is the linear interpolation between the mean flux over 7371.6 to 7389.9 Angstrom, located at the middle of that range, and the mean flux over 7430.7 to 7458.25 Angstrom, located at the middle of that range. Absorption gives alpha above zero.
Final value 1.1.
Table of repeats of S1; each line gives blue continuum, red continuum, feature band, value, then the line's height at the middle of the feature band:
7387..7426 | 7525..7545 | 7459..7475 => -0.07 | 26.2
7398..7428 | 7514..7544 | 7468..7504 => -0.04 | 26.3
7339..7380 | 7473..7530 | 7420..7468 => 0.01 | 26.9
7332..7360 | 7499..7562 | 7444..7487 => -0.03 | 27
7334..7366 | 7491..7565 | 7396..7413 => 0.01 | 26.9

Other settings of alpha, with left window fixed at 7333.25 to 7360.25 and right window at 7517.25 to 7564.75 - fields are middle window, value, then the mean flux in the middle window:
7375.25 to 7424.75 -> 1.6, 26.1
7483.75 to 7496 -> 0.2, 26.8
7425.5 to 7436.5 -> 0.3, 26.3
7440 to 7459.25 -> 0.0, 27.1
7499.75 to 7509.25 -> 0.2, 26.7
